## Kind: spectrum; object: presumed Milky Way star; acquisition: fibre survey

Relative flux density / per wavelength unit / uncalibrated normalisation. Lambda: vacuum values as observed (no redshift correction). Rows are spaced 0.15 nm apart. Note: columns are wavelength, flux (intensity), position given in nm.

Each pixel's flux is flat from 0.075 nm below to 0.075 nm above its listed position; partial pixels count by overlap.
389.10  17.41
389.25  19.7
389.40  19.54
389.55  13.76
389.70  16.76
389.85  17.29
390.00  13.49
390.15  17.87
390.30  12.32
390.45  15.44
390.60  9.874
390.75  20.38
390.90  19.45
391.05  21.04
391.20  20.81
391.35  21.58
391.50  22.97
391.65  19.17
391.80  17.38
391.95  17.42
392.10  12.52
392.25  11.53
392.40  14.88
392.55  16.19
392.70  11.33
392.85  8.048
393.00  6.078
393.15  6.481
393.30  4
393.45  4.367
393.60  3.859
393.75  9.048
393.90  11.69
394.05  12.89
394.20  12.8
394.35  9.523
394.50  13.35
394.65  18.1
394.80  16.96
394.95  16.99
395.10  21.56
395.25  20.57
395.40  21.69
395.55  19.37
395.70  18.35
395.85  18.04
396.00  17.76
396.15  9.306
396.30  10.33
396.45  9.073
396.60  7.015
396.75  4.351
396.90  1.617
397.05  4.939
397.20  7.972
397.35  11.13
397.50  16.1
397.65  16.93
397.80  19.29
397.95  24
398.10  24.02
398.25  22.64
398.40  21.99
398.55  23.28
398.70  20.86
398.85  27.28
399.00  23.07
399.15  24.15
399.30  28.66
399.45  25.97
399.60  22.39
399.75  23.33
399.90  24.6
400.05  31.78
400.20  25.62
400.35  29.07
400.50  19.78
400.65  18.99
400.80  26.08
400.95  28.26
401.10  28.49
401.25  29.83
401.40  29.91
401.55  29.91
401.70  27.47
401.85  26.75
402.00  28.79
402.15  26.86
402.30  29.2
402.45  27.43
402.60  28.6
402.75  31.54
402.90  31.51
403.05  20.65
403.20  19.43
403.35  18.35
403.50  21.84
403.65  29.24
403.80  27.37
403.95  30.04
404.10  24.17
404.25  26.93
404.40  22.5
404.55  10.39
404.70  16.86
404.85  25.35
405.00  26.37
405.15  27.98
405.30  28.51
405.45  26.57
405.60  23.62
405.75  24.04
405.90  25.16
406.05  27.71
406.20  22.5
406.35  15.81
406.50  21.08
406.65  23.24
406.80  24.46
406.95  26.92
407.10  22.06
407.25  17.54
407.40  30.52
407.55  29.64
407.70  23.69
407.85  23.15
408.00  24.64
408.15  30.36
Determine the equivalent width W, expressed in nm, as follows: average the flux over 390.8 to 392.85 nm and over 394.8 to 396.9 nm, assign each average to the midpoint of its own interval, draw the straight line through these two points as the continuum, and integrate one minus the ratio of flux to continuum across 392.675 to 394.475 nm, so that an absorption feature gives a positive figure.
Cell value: 0.850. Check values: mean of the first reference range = 17.1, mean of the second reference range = 14.5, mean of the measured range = 8.4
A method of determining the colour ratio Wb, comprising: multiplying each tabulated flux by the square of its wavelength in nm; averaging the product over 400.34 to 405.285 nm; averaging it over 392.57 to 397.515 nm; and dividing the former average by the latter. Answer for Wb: 2.3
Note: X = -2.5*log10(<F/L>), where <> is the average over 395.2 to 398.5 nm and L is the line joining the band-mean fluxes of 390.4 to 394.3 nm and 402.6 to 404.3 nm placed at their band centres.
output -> 0.23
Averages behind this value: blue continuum 13.5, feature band 14.9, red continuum 25.7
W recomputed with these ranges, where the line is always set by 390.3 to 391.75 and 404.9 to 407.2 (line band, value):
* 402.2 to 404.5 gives -0.24 nm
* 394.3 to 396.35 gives 0.36 nm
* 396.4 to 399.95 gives 0.55 nm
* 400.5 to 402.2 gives -0.34 nm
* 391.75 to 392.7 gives 0.22 nm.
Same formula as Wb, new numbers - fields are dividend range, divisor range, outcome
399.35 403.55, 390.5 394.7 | 2.04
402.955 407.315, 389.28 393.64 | 1.73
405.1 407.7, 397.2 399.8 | 1.18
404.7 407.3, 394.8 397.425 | 1.93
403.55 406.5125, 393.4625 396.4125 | 1.74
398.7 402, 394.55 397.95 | 1.89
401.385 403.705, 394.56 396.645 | 1.70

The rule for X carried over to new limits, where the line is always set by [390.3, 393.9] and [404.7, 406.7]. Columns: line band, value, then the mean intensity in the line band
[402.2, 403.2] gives -0.25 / 27.5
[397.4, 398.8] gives -0.15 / 20.9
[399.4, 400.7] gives -0.24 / 24.7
